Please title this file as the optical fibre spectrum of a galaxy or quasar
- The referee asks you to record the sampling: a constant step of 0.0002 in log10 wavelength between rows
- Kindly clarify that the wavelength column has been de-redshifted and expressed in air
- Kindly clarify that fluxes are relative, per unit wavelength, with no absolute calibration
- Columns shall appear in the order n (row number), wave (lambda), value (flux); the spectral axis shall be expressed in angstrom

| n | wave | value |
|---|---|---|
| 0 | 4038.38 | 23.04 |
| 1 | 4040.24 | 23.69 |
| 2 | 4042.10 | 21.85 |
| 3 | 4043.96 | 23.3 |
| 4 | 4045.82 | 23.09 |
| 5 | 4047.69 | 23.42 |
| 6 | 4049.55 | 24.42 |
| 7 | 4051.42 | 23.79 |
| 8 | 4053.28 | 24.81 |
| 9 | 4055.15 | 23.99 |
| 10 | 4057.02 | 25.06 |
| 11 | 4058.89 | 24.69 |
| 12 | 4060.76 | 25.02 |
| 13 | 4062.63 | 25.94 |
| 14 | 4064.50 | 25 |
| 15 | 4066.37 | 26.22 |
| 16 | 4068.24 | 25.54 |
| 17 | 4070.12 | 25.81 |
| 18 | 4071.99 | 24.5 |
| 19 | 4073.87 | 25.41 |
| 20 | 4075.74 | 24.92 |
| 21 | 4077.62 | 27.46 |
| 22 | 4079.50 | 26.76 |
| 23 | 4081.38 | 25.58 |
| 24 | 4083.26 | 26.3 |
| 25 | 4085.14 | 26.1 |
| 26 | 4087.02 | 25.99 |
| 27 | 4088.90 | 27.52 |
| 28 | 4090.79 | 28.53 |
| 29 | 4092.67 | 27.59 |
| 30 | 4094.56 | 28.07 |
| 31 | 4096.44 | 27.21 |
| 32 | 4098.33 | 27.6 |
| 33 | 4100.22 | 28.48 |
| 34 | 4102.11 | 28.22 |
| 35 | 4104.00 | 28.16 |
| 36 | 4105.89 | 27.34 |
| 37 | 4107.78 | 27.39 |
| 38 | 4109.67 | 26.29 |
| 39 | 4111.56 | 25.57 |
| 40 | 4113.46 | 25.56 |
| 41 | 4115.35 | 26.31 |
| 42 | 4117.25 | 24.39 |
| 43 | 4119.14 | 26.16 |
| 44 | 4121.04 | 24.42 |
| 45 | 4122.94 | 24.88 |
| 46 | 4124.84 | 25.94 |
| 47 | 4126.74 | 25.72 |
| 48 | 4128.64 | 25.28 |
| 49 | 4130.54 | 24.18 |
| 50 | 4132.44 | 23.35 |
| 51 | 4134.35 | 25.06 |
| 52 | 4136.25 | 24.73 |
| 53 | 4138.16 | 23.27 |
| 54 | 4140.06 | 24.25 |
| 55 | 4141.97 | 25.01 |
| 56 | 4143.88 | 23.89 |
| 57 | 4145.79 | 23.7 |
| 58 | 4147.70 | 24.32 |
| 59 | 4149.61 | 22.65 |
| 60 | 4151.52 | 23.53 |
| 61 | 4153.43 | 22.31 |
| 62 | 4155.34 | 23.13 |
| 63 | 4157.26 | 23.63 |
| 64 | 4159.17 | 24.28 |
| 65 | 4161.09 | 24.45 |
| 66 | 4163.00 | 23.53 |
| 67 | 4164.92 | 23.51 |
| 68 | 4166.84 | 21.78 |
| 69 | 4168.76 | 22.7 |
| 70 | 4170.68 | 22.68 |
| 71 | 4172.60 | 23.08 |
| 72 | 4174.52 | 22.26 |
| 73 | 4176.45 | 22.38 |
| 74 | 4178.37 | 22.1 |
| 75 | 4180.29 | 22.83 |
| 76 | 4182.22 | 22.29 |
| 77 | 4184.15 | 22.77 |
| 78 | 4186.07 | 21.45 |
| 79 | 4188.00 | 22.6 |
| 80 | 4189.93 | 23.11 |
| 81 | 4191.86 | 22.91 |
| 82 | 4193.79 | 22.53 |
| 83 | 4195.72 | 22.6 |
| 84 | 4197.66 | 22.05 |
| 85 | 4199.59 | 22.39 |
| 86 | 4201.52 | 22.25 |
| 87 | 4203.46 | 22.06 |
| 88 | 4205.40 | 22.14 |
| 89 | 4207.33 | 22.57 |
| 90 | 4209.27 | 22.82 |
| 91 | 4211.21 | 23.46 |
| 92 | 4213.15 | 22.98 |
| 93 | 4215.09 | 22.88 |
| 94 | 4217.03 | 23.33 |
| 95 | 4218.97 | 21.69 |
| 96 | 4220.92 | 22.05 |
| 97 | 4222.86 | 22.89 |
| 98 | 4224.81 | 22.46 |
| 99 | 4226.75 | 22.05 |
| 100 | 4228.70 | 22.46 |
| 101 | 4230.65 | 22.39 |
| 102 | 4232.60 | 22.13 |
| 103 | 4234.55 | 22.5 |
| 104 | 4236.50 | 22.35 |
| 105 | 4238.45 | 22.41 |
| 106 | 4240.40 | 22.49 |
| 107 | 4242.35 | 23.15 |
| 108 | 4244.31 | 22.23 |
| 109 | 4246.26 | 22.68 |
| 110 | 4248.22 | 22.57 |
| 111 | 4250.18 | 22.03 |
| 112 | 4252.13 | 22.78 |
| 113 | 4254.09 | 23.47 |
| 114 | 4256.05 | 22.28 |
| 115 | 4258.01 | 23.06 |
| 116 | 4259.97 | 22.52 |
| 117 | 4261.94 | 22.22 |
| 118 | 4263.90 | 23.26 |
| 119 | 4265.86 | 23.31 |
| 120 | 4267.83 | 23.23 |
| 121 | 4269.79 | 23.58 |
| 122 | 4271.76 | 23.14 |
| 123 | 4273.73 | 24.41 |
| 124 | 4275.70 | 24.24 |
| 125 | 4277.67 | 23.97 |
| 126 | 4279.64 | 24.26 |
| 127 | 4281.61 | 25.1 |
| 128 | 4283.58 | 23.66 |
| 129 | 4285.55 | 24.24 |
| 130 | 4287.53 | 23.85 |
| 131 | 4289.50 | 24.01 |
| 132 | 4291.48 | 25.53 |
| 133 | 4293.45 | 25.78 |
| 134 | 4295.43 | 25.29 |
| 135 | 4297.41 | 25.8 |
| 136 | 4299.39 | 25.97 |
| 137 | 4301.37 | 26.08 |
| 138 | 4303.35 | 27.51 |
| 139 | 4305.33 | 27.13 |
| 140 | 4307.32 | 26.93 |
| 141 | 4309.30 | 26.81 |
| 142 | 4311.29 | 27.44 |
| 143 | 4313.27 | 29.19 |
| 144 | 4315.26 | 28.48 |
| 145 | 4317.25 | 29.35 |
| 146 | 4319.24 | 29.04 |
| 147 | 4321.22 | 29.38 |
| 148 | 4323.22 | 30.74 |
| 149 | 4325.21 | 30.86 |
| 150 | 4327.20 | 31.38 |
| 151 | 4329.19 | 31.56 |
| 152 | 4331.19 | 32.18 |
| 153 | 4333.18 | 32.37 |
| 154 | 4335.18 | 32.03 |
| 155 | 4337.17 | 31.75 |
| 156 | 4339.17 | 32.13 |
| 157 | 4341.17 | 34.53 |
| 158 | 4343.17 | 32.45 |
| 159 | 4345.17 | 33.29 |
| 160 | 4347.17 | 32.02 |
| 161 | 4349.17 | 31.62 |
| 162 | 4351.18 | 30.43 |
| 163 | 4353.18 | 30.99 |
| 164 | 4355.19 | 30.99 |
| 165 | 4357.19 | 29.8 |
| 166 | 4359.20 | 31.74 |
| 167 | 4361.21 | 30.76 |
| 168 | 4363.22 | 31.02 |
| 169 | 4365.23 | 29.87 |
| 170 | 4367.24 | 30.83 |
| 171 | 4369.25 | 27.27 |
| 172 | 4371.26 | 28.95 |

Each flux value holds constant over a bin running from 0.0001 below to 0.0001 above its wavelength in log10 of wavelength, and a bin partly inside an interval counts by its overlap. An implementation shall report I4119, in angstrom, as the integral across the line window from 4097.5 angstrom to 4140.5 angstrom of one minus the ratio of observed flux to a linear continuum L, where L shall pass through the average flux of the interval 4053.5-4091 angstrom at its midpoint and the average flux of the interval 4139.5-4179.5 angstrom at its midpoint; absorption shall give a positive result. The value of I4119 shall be -2.3 angstrom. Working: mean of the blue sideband 25.7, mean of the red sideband 23.3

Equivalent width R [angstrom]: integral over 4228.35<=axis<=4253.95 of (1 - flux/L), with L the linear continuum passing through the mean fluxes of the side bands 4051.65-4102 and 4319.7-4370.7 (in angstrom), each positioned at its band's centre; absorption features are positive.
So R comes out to 5.9 angstrom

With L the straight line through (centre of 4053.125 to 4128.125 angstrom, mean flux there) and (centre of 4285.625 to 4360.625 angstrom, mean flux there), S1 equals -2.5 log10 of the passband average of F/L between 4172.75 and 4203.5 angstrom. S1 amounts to 0.22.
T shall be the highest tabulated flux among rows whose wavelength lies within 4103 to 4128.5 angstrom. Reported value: 28.16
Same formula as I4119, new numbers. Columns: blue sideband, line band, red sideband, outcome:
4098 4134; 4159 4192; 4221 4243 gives 1.9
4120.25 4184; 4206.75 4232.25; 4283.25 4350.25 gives 3.2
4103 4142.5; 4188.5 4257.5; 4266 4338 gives 9.9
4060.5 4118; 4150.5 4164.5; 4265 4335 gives 1.6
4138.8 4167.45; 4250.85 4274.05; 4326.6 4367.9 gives 4.2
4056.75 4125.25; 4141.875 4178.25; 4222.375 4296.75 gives 2.6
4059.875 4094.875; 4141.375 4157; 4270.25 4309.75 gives 1.4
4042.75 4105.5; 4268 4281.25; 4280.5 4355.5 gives 2.1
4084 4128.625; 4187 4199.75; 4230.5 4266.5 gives 0.8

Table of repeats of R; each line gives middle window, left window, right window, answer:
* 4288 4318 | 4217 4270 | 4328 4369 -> 1.1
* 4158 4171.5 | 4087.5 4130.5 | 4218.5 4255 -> 0.8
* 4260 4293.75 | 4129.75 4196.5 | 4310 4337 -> 5.2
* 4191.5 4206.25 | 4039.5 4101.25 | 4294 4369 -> 2.9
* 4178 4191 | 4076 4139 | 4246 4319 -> 1.6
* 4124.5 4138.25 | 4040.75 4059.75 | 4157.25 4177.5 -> -0.8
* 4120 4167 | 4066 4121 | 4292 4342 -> 5.3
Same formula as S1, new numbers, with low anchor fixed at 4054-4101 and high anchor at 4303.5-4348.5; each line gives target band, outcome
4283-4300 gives 0.197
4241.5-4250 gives 0.275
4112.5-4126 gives 0.064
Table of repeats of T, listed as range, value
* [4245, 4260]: 23.47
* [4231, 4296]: 25.78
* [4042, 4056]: 24.81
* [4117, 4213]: 26.16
